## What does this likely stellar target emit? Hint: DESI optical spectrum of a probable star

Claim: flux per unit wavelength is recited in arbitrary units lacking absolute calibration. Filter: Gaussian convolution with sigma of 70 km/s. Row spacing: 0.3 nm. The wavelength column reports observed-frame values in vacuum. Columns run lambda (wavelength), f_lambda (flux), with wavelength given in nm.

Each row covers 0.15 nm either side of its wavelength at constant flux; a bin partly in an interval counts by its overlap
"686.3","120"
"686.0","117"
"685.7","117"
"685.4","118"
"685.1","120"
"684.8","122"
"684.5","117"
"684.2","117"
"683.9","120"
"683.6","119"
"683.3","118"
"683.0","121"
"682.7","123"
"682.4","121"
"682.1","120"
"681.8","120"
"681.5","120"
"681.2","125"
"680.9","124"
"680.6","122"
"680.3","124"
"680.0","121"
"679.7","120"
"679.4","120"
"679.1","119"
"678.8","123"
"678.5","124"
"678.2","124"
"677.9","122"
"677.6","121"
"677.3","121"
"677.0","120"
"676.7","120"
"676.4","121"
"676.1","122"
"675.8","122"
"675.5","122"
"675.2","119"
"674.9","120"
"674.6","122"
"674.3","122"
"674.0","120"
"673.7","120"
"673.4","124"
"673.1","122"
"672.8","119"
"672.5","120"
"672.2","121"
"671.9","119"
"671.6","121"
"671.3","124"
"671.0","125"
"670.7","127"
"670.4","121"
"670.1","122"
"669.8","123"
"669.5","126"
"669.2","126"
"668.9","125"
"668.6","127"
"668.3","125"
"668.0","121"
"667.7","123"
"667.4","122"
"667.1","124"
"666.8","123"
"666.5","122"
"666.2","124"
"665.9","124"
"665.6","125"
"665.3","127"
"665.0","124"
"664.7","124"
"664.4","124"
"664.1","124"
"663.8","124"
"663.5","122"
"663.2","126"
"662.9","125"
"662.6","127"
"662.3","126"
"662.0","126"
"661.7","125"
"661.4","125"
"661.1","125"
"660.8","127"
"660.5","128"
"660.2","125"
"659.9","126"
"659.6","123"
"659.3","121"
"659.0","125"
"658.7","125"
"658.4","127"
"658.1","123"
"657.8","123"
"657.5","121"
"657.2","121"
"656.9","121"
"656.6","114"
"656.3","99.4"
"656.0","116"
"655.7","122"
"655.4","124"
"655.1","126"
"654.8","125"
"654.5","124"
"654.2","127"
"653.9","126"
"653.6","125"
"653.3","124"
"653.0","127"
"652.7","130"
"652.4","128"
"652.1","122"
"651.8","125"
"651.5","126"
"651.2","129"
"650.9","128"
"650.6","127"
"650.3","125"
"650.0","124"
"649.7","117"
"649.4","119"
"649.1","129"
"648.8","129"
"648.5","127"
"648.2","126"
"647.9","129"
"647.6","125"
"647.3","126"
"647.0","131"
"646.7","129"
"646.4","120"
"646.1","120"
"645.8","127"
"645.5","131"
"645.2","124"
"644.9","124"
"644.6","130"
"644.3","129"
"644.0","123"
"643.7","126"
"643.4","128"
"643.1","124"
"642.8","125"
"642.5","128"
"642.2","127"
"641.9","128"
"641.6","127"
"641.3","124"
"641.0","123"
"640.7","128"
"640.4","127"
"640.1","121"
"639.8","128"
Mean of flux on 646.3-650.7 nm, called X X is 126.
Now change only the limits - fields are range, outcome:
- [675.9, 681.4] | 122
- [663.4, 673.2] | 123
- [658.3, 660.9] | 125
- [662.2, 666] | 125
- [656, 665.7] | 123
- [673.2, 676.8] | 121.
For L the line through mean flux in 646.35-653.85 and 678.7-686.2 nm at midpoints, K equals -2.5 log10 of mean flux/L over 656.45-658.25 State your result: 0.037 mag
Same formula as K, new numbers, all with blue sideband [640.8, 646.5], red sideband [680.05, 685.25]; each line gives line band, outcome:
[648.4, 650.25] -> 0.01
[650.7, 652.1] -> -0.01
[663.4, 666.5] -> -0.01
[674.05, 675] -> 0.00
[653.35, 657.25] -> 0.03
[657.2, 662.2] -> -0.01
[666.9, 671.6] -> -0.01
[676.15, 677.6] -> 0.01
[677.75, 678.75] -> -0.02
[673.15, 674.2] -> 0.00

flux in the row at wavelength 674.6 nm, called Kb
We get 122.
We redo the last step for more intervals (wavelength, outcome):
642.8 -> 125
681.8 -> 120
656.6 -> 114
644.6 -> 130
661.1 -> 125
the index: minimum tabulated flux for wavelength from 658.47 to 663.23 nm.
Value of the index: 121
